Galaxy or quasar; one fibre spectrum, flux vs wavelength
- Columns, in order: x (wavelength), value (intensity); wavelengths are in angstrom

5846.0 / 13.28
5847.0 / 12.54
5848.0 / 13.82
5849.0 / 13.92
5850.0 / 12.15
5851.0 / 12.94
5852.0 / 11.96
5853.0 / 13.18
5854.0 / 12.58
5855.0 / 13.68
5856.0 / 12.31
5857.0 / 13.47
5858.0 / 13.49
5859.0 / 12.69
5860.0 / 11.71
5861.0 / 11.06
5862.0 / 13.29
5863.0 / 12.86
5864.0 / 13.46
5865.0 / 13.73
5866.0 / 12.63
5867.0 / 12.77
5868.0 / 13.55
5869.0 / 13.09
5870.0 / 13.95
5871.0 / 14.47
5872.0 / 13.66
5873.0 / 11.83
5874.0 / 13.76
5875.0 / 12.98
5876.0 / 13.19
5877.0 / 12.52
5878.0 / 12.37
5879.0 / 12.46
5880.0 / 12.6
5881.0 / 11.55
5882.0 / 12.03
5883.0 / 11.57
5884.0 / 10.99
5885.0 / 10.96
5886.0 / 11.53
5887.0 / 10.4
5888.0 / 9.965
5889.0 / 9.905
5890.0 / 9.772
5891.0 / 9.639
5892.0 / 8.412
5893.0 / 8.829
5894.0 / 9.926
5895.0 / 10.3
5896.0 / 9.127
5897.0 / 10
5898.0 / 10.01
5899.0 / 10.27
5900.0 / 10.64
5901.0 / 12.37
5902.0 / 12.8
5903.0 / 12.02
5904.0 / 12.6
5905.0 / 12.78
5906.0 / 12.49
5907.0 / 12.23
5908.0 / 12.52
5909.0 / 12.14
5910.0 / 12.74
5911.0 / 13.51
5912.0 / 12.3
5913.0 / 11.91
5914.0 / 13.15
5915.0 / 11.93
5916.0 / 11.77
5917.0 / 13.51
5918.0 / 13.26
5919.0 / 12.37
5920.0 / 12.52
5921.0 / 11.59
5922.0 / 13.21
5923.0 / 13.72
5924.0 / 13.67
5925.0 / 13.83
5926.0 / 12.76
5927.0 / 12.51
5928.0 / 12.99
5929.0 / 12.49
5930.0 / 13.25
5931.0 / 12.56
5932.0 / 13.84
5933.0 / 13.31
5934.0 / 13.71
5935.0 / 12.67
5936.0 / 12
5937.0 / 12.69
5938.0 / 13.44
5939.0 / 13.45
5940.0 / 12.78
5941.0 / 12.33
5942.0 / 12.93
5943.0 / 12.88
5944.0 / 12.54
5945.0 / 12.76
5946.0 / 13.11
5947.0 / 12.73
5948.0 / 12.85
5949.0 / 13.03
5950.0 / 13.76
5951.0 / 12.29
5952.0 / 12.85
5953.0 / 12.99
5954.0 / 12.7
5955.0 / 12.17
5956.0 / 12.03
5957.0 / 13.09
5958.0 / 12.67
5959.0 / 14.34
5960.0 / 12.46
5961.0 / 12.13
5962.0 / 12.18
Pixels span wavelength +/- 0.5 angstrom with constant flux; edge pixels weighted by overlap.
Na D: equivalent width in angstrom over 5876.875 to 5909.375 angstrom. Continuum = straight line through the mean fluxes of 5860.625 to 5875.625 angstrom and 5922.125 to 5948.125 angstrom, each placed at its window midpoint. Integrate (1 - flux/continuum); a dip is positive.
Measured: 4.90 angstrom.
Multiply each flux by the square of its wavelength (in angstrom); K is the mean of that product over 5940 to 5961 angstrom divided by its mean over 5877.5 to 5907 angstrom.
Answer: 1.19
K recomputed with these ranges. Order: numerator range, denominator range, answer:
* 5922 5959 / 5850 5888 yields 1.05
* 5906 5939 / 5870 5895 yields 1.13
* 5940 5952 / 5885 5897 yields 1.33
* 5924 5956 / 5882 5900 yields 1.29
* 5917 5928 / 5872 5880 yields 1.03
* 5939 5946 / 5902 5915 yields 1.03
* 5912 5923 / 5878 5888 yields 1.10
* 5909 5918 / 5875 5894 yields 1.15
